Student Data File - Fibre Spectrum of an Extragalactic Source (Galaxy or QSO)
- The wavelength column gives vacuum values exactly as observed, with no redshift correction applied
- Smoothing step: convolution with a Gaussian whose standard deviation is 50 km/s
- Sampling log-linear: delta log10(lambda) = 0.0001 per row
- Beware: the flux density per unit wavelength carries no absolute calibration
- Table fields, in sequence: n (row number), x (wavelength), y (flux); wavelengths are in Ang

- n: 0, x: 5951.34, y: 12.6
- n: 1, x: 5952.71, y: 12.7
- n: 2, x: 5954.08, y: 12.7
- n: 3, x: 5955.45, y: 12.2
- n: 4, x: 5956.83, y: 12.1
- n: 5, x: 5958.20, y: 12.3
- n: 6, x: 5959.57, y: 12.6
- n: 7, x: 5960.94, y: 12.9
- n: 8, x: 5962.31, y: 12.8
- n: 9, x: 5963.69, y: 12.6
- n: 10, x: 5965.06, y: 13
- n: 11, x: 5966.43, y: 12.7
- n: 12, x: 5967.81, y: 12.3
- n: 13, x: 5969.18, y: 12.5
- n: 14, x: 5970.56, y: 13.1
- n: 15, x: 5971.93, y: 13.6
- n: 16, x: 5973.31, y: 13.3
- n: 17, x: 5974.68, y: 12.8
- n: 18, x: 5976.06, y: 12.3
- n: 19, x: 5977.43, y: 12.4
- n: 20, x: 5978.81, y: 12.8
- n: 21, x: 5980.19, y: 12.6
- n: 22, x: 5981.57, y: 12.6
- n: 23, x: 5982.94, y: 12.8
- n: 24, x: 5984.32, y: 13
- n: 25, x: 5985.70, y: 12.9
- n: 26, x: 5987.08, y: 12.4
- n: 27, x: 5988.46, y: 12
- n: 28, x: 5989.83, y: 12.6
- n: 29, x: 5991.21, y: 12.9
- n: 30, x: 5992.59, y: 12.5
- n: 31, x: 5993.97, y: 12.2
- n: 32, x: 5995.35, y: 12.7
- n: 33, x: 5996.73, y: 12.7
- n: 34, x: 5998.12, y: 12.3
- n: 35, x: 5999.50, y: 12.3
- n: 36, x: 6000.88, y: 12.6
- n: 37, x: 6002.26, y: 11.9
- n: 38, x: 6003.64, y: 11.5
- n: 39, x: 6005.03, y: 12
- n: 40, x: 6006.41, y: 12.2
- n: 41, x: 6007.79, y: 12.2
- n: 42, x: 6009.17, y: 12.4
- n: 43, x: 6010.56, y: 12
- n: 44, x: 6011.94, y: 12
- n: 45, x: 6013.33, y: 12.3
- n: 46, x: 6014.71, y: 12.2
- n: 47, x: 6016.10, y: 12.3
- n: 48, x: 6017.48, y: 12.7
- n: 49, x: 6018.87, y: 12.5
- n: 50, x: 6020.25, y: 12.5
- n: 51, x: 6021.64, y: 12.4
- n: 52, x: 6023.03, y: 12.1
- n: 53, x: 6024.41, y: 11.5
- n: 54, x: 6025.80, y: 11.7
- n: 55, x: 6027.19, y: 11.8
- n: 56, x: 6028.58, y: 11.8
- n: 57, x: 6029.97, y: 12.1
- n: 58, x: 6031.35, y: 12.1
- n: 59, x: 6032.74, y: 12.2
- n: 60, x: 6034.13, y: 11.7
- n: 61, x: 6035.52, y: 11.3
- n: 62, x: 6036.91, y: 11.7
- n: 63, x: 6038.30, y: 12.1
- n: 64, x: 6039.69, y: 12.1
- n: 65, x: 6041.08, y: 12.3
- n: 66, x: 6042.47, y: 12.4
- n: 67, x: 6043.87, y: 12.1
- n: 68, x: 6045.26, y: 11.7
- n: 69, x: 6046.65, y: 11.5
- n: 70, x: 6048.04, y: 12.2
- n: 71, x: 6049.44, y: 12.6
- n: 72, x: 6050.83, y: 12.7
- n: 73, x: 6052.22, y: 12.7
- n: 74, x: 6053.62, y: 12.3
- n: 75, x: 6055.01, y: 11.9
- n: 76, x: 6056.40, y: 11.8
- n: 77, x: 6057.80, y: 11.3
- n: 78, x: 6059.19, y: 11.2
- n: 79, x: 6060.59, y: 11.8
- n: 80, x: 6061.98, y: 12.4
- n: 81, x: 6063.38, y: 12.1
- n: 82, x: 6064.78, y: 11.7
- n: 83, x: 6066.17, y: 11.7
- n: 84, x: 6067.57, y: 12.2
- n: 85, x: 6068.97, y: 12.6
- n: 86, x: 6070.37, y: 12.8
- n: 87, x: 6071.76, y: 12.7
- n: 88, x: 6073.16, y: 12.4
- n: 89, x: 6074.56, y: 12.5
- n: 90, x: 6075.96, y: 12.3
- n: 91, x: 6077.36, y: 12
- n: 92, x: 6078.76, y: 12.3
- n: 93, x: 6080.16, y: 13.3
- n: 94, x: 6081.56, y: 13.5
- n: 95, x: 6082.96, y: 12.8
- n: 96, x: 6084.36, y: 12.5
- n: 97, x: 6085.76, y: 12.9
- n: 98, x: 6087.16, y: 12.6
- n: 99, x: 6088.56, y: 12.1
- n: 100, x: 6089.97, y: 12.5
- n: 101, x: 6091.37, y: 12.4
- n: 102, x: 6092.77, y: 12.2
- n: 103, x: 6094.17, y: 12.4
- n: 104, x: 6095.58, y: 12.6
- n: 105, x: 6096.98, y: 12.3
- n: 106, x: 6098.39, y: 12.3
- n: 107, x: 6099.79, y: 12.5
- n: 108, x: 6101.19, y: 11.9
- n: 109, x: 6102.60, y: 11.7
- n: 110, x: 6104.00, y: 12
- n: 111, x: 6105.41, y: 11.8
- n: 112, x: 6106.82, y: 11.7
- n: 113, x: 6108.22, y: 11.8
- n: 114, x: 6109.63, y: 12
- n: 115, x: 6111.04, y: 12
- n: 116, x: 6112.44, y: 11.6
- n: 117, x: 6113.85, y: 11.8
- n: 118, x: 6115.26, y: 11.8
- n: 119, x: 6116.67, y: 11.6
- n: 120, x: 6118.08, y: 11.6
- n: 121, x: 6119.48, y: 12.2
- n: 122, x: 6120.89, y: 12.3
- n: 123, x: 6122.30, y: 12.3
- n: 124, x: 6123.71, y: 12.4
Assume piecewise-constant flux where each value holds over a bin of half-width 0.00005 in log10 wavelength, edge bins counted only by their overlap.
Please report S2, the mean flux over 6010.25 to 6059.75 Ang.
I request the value 12.1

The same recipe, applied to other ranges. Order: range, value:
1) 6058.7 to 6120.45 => 12.2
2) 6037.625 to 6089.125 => 12.3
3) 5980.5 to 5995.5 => 12.6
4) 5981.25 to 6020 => 12.4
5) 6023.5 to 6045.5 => 11.9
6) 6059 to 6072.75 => 12.2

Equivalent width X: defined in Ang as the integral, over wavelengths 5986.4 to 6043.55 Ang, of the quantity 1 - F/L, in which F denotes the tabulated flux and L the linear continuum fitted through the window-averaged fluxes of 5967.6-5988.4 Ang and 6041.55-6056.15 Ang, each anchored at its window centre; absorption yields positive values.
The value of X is 1.31 Ang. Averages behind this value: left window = 12.7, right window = 12.2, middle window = 12.2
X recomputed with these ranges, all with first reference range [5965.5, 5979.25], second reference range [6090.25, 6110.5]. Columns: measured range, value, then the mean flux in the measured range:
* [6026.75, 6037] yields 0.5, 11.8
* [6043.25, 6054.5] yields 0.2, 12.2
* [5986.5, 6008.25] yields 0.6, 12.3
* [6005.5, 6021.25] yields 0.3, 12.3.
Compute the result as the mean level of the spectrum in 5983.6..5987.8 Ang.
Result 12.7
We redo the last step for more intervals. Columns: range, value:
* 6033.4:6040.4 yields 11.8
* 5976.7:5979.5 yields 12.6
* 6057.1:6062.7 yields 11.7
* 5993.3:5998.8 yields 12.5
